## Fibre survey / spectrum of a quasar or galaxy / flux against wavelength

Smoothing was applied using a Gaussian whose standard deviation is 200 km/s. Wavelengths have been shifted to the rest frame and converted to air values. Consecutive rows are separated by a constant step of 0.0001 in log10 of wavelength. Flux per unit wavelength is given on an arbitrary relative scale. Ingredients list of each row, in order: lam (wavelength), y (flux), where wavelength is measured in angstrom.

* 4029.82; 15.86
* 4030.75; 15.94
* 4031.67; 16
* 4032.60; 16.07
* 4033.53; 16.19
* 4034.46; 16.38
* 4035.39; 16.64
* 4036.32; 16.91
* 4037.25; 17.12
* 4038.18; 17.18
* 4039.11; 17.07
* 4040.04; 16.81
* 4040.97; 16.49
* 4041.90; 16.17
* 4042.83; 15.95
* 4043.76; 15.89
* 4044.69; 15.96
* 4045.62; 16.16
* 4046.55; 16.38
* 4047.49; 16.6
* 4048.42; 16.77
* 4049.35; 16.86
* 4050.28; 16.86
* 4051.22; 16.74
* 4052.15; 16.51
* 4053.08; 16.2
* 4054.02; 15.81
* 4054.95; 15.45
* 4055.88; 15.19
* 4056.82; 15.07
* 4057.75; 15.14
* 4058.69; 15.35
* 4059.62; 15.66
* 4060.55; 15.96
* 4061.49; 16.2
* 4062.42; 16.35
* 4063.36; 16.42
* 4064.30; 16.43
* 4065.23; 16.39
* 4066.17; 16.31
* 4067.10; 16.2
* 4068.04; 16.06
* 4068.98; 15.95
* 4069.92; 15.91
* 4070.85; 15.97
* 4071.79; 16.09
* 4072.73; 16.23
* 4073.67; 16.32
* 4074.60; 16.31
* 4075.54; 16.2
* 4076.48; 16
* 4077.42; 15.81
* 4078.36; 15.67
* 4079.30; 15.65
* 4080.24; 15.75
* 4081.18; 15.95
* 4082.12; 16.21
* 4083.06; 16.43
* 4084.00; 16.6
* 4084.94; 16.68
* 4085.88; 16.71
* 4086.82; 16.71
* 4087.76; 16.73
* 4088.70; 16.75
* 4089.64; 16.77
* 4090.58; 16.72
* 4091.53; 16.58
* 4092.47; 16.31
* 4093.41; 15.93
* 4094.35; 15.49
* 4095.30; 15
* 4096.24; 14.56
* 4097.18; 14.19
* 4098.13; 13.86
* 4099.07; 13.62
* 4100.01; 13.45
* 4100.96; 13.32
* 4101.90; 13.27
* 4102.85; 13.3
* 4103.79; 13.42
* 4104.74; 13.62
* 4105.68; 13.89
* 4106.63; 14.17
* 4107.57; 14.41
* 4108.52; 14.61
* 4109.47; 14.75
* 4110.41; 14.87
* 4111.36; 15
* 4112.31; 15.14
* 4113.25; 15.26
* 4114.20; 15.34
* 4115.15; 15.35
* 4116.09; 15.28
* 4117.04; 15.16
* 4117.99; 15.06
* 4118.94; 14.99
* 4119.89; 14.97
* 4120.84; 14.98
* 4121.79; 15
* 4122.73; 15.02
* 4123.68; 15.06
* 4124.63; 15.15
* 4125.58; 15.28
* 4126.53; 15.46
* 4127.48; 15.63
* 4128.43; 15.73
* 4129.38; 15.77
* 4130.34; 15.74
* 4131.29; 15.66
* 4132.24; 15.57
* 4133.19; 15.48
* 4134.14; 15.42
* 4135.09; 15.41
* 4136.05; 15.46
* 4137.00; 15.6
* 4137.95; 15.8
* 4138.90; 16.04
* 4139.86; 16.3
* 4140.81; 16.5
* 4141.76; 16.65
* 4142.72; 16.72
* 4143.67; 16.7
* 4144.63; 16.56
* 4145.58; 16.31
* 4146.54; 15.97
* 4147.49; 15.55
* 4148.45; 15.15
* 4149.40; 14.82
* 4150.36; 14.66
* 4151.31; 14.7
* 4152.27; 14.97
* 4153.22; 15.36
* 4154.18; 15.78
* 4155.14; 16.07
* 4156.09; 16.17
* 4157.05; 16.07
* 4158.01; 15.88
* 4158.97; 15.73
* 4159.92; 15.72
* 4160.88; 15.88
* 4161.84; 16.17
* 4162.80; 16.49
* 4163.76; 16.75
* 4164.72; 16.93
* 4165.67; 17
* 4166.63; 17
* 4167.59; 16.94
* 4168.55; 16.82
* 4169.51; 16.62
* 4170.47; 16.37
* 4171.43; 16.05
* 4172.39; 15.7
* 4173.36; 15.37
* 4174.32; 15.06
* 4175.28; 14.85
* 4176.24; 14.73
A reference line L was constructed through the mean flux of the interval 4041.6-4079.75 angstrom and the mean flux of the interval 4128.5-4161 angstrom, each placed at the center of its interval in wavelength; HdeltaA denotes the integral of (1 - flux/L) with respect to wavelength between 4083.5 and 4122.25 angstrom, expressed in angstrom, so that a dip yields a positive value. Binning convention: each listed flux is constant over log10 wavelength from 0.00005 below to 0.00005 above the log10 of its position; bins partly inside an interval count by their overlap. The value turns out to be 2.08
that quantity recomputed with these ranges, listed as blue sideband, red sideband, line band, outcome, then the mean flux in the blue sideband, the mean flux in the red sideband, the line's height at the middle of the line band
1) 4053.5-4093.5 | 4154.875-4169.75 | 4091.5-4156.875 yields 4.4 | 16.1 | 16.4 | 16.3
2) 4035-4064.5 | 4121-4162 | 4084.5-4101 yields 0.4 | 16.3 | 15.7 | 16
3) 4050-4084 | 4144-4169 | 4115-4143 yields 0.8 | 16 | 16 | 16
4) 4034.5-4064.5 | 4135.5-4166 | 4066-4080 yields 0.1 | 16.3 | 15.9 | 16.2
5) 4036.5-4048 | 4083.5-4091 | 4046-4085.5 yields 1.2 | 16.5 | 16.7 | 16.6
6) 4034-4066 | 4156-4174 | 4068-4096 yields 0.2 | 16.3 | 16.3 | 16.3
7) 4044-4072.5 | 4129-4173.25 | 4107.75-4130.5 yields 1.2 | 16.1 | 16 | 16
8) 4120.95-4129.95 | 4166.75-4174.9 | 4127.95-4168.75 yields -0.6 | 15.3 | 16.1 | 15.7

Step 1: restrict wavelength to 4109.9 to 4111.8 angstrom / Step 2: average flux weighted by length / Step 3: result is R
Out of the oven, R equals 15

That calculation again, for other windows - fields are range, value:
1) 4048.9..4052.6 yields 16.7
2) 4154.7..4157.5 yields 16.1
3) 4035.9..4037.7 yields 17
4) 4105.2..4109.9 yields 14.4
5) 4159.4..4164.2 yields 16.2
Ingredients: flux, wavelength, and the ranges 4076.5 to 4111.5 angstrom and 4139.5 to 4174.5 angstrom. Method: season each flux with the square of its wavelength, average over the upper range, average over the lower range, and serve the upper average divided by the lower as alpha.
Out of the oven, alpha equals 1.09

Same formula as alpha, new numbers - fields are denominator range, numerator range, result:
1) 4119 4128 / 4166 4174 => 1.10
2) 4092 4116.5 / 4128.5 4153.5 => 1.10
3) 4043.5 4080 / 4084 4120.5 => 0.95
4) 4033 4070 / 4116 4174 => 1.02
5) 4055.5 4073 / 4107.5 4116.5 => 0.97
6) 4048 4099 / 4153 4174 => 1.06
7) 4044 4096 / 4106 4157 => 0.99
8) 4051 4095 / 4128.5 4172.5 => 1.03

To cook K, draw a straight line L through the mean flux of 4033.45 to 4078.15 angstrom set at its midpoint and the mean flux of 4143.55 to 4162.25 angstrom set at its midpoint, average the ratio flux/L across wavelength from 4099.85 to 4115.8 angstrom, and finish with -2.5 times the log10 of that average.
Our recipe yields 0.11 mag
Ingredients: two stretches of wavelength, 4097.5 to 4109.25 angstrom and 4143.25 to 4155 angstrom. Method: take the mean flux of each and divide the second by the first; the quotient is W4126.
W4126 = 1.13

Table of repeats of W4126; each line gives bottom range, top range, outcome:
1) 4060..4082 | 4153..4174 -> 1.01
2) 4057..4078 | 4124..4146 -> 0.99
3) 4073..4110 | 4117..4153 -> 1.01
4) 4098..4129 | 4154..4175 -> 1.10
